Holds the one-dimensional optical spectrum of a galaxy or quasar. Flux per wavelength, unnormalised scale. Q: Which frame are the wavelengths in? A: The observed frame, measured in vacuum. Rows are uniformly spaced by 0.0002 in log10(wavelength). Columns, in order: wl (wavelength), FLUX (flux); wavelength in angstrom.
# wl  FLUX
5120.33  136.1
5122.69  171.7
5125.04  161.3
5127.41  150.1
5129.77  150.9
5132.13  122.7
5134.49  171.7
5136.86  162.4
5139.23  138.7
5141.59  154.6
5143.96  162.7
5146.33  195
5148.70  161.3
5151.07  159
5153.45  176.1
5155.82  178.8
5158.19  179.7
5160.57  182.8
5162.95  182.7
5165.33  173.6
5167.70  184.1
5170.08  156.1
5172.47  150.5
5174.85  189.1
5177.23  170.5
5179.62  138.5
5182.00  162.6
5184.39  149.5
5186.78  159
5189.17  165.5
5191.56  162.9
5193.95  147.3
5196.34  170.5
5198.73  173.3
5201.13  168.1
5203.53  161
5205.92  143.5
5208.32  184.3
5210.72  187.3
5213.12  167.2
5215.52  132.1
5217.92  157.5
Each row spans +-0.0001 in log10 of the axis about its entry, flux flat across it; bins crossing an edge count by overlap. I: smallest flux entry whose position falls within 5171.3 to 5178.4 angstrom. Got 150.5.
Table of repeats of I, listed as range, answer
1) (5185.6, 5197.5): 147.3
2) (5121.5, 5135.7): 122.7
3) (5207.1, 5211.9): 184.3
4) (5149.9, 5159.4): 159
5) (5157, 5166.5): 173.6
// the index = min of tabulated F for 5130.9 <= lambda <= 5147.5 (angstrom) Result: 122.7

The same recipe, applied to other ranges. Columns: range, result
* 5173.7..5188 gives 138.5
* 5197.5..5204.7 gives 161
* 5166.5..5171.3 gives 156.1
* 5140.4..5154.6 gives 154.6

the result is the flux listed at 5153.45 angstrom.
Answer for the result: 176.1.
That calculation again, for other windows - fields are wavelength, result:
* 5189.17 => 165.5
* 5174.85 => 189.1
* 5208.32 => 184.3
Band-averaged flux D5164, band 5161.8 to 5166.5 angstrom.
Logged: 178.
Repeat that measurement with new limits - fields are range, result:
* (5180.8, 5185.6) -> 156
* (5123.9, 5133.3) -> 146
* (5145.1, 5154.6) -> 173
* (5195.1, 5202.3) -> 171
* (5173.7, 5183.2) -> 165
